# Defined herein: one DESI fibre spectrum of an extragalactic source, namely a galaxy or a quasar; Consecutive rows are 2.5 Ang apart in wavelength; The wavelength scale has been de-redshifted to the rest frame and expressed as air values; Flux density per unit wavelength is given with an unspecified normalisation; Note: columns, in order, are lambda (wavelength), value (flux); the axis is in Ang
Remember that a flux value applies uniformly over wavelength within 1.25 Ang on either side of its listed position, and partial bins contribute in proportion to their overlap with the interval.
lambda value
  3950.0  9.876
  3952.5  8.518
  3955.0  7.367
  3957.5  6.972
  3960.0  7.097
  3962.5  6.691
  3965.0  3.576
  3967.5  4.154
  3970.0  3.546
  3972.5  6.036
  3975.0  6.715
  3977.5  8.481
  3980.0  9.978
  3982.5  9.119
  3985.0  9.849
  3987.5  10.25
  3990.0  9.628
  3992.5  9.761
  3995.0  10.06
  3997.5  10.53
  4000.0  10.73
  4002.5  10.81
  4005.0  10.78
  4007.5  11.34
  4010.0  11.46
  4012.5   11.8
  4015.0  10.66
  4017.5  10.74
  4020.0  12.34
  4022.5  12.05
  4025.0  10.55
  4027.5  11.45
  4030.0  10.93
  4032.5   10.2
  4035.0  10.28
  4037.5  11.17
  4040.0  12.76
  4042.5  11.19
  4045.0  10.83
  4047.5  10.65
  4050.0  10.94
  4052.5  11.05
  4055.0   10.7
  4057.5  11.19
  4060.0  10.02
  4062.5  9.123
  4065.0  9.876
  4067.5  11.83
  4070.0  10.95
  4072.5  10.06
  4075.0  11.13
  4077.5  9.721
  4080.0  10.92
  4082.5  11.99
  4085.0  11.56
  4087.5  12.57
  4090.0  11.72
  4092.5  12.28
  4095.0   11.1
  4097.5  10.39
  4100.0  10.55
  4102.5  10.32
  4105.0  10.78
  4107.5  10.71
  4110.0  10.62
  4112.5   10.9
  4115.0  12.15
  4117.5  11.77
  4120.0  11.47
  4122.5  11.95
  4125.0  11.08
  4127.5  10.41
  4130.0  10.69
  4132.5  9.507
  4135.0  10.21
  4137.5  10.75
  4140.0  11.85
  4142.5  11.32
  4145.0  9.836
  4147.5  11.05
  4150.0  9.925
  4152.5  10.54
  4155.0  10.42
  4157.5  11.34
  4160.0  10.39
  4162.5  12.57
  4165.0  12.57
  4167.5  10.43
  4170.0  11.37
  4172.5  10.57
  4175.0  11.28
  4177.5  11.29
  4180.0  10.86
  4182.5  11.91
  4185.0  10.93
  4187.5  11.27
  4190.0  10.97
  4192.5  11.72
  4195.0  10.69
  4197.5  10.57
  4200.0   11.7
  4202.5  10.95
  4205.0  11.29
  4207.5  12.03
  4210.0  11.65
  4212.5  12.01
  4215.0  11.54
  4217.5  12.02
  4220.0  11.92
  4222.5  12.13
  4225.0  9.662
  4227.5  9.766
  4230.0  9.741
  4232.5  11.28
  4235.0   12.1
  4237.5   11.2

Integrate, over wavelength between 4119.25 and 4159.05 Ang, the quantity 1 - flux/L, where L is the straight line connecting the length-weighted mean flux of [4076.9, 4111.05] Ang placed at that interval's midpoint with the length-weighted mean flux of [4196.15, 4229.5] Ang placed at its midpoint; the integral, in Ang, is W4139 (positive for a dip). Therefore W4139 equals 1.5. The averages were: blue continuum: 11.1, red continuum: 11.3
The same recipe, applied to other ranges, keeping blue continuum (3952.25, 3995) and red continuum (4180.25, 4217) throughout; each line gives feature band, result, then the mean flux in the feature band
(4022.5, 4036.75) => -3.87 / 10.8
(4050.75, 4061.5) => -2.10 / 10.7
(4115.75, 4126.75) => -1.62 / 11.5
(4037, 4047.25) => -3.18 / 11.4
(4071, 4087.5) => -2.94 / 11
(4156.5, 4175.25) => -0.87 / 11.3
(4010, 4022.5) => -4.78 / 11.5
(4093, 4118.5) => -3.01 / 11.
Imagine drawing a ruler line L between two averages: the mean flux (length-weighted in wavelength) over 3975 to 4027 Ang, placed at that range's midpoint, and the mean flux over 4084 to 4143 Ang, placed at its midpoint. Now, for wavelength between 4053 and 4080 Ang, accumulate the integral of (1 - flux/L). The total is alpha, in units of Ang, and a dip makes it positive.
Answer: 0.85 Ang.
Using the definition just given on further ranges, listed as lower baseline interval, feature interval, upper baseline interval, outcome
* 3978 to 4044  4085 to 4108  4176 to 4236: -0.5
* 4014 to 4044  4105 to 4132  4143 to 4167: -0.2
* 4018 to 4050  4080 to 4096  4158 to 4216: -0.8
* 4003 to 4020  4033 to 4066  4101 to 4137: 1.0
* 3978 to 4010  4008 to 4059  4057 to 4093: -2.7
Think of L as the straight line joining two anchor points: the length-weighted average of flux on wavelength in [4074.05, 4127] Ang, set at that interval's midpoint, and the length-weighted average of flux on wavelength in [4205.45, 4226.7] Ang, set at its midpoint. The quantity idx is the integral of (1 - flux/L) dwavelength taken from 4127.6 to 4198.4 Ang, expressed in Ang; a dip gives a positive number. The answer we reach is 2.82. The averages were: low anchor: 11.2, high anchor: 11.6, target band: 11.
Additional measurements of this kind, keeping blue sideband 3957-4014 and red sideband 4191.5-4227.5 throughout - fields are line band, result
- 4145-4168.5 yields -0.5 Ang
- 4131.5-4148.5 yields -0.2 Ang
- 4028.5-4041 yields -2.4 Ang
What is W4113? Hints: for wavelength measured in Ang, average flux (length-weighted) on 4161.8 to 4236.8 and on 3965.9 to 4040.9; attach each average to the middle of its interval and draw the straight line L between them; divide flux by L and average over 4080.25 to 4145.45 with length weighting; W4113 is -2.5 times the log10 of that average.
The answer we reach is -0.04 mag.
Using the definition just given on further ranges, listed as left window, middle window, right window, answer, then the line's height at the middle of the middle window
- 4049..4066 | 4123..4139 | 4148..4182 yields 0.033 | 10.9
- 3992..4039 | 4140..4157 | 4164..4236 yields 0.051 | 11.2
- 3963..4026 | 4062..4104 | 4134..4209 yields -0.077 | 10.2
